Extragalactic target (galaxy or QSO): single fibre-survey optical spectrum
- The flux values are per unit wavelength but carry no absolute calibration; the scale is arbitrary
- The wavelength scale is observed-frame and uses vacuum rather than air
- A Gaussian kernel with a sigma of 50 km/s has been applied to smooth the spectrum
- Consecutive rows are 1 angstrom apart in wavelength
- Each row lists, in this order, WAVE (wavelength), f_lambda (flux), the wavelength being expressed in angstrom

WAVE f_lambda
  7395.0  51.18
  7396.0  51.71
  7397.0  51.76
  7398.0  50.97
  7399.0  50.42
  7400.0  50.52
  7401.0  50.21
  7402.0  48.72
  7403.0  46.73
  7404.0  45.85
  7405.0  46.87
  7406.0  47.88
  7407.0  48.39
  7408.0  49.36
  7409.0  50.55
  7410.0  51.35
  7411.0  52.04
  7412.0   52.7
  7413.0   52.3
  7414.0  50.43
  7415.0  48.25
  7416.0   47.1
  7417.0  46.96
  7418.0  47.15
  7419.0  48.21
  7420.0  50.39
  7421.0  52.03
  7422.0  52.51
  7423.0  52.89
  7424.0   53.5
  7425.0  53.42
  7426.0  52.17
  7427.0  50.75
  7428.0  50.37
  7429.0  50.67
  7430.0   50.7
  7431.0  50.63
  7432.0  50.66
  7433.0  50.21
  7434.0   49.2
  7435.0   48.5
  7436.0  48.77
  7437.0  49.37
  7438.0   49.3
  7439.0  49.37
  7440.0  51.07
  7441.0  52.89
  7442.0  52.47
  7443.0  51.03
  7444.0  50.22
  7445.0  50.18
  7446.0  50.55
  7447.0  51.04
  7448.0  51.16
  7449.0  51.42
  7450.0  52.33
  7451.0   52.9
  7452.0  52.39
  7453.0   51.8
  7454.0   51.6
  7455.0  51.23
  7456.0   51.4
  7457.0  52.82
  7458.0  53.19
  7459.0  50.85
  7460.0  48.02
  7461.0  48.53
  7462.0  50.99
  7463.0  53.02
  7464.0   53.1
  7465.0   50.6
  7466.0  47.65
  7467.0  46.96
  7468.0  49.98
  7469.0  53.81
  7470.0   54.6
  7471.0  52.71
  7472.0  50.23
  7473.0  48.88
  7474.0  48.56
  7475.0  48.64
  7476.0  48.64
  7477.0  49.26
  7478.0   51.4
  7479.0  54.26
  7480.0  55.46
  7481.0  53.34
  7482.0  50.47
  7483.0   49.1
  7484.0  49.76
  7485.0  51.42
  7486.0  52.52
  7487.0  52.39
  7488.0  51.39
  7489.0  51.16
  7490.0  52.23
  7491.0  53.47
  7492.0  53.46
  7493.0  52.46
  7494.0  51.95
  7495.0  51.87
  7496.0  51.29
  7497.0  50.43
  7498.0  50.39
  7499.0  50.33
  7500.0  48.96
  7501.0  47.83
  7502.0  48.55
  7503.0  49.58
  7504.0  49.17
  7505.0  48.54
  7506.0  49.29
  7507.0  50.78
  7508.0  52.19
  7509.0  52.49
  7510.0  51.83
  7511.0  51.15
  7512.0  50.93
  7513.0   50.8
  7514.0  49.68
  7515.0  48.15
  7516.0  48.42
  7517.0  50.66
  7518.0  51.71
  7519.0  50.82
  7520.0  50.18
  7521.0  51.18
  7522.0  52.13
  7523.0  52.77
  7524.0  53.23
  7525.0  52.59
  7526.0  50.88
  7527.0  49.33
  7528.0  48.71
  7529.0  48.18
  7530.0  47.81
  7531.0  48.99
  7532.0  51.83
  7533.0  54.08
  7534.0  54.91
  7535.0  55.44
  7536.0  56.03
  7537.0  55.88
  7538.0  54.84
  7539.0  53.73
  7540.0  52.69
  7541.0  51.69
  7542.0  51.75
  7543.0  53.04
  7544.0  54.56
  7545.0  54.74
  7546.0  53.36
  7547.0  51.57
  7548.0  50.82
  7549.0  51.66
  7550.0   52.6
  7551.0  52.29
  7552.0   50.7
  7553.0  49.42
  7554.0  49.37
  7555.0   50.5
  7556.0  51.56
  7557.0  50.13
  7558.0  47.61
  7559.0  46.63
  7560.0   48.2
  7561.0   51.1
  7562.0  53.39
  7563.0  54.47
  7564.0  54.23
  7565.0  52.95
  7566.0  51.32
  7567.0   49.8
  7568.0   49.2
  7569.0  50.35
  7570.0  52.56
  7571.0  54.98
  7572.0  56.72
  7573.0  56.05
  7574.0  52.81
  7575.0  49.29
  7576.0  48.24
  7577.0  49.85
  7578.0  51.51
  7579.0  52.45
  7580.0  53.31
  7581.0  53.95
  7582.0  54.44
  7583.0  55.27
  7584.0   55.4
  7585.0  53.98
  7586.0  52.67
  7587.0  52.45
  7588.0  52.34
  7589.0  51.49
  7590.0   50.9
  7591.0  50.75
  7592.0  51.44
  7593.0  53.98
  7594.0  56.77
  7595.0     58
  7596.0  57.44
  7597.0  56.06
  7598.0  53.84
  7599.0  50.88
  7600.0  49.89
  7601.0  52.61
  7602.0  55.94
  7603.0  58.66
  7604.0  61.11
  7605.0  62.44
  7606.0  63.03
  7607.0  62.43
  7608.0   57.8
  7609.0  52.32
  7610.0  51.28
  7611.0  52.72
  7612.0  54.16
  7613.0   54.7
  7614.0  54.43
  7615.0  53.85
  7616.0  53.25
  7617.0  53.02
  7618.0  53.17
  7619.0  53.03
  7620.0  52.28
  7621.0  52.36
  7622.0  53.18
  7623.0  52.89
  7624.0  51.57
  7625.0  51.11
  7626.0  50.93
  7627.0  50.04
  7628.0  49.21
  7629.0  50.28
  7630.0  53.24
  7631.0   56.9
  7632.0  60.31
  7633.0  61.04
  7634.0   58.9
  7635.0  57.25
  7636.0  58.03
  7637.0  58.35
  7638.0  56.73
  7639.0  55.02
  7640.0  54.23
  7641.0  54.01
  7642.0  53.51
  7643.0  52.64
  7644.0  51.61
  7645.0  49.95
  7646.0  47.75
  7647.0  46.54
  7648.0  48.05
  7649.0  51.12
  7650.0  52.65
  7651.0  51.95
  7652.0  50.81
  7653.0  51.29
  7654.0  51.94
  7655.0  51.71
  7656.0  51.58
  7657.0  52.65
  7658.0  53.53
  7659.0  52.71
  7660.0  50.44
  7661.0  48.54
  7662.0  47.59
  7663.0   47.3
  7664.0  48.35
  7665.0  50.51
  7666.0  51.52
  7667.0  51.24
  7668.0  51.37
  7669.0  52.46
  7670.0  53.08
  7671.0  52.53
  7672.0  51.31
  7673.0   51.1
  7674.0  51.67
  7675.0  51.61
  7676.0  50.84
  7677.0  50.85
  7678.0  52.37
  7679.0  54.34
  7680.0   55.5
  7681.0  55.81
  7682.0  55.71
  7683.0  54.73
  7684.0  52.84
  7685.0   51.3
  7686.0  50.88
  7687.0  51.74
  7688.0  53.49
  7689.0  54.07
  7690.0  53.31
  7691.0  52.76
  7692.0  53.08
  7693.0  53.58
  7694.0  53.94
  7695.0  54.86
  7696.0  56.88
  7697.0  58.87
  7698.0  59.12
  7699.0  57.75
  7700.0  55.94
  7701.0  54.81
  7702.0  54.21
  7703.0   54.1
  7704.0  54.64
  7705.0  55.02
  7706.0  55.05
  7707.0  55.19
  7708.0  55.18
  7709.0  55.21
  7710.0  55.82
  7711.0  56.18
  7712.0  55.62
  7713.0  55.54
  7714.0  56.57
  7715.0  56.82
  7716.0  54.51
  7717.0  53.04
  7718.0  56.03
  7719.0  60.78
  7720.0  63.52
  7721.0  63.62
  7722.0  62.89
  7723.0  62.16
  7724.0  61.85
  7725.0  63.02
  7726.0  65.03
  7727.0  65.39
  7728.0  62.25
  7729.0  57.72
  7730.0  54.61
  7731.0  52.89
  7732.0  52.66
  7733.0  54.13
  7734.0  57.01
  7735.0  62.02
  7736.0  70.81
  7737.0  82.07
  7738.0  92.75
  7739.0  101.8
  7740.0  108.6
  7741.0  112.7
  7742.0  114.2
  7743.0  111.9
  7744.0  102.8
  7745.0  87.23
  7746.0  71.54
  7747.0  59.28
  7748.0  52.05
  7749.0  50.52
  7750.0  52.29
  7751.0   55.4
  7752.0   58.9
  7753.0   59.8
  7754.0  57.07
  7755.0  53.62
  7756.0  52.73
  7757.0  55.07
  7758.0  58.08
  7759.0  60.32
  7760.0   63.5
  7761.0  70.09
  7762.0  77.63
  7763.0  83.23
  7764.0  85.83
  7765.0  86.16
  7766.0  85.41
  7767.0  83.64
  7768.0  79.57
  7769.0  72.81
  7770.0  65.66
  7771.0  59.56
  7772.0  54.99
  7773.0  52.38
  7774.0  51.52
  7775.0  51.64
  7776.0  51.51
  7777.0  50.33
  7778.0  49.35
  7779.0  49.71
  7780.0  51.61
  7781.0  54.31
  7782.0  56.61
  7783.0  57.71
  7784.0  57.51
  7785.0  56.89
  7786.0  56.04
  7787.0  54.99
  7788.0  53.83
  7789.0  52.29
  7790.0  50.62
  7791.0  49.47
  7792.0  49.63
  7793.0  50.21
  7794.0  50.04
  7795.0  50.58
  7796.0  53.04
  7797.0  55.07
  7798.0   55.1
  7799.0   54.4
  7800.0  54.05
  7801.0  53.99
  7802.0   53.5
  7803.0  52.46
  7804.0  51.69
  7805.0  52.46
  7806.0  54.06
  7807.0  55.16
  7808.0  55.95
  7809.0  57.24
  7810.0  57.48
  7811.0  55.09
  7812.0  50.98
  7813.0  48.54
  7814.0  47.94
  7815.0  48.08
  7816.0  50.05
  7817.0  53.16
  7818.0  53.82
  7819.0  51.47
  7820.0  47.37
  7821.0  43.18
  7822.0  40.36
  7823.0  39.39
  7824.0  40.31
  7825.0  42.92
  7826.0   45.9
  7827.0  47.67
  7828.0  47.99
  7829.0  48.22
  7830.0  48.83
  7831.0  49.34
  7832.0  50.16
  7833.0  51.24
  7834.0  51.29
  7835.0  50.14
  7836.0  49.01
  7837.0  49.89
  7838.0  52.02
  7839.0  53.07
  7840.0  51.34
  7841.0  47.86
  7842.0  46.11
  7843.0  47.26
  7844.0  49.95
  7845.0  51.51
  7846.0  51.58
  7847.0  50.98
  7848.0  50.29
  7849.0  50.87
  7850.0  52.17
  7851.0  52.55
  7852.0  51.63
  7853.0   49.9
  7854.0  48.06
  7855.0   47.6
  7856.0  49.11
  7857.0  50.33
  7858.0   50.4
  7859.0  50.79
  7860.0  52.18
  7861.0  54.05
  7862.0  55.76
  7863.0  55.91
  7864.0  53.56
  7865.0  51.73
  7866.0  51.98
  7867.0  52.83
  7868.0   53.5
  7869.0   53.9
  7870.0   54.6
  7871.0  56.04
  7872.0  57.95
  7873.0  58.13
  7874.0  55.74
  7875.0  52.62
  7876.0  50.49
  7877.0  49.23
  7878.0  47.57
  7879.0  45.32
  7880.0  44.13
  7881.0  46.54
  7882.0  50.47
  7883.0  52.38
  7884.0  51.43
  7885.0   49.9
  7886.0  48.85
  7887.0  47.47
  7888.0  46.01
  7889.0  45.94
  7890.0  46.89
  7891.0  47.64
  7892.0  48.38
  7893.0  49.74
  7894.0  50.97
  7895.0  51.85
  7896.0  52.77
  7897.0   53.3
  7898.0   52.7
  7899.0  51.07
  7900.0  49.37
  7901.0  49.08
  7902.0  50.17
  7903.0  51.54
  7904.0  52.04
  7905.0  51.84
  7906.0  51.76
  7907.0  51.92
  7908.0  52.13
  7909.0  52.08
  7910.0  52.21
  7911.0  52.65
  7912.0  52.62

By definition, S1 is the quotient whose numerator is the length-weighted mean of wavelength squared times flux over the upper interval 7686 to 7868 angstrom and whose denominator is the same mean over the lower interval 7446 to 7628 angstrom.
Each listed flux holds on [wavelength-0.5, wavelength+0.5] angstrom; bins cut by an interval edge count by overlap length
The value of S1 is 1.2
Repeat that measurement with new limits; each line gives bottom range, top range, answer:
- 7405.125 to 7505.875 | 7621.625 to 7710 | 1.11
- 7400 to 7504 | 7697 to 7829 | 1.28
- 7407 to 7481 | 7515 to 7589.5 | 1.05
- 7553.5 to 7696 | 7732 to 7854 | 1.15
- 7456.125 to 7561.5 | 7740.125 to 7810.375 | 1.30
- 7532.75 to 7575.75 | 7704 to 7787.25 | 1.30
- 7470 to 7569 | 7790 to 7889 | 1.08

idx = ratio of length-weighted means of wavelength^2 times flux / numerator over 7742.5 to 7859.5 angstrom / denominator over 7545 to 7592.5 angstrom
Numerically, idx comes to 1.1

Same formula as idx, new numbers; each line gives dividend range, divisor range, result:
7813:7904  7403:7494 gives 1.10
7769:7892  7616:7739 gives 0.97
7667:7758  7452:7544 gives 1.25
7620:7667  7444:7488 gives 1.07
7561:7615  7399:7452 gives 1.12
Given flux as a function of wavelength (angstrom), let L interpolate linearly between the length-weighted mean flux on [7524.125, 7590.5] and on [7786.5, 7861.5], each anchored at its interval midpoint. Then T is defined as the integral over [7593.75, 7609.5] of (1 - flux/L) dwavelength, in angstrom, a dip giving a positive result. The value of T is -1.53 angstrom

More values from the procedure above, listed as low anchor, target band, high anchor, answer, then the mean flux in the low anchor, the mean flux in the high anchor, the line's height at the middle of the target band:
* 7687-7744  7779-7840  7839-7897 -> 4.79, 63.2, 50.8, 55.6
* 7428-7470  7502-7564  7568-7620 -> 1.58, 50.8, 54.1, 52.7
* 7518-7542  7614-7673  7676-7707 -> 1.32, 52.1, 54.3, 53.7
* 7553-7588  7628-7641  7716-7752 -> 0.58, 51.9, 69.8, 58.9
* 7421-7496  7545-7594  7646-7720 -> 0.25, 51.2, 53.3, 52.2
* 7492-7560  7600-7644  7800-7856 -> -3.51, 51.2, 50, 50.8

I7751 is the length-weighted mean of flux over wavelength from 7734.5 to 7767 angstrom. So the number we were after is 75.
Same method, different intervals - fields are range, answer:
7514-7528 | 50.8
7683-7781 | 62.8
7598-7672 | 53.2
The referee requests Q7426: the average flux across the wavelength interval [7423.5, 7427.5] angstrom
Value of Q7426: 52.5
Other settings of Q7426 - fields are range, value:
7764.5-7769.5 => 81.5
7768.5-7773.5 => 61.1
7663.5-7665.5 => 49.4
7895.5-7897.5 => 53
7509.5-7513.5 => 51.2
